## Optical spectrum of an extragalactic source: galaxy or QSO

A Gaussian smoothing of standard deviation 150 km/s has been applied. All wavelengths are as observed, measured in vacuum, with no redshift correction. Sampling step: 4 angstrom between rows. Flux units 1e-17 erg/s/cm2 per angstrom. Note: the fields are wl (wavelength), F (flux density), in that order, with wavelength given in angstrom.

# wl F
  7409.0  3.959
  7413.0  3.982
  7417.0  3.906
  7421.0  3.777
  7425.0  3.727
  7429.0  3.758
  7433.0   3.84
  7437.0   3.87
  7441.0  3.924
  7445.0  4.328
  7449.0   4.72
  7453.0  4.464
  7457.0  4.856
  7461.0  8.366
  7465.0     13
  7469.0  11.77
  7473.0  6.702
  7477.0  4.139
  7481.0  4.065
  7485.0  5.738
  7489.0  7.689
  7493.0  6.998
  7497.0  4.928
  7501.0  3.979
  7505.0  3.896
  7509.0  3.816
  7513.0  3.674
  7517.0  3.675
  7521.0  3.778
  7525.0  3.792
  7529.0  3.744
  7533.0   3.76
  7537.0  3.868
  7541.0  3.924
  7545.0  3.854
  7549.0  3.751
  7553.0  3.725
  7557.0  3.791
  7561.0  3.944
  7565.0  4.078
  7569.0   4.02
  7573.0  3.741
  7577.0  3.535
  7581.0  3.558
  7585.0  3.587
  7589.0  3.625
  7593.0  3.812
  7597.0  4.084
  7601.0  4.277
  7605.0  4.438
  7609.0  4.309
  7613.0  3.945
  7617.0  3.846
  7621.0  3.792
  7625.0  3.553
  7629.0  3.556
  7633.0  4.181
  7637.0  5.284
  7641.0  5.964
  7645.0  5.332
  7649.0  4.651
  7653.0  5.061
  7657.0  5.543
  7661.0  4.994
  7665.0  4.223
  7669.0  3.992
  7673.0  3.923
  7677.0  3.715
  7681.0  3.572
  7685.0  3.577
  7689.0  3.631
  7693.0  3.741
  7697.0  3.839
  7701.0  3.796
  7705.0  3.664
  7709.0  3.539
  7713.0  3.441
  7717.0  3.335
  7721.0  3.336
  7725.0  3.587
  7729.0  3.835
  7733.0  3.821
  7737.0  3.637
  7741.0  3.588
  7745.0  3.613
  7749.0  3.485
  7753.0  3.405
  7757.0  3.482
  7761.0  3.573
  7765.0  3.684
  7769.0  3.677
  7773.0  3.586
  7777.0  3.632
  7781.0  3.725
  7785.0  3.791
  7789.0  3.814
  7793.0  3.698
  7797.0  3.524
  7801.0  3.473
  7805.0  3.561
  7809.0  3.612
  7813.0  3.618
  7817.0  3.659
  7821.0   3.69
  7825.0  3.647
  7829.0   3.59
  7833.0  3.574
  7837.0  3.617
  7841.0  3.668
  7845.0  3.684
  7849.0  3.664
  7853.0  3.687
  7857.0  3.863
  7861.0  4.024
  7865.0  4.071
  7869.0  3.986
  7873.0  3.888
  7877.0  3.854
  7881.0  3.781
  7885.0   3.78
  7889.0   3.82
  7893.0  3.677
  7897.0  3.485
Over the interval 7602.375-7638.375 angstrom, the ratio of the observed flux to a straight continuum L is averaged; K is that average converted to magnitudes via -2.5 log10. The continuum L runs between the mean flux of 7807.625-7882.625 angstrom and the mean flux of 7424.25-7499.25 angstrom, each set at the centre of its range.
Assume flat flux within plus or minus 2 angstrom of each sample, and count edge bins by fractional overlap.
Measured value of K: 0.22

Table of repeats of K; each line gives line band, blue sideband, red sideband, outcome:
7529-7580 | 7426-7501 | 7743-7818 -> 0.338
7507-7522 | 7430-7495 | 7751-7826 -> 0.463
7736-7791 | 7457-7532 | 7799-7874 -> 0.144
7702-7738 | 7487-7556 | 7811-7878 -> 0.107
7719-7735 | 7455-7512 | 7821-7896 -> 0.271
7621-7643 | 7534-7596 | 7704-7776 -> -0.197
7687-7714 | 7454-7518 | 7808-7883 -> 0.266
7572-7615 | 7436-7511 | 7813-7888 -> 0.311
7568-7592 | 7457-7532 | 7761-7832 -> 0.363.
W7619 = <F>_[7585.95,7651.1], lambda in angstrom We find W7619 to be 4.28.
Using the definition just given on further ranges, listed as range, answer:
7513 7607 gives 3.84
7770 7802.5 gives 3.66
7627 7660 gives 4.95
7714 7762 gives 3.56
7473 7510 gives 5.15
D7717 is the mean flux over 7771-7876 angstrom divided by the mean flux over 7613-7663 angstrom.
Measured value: 0.80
